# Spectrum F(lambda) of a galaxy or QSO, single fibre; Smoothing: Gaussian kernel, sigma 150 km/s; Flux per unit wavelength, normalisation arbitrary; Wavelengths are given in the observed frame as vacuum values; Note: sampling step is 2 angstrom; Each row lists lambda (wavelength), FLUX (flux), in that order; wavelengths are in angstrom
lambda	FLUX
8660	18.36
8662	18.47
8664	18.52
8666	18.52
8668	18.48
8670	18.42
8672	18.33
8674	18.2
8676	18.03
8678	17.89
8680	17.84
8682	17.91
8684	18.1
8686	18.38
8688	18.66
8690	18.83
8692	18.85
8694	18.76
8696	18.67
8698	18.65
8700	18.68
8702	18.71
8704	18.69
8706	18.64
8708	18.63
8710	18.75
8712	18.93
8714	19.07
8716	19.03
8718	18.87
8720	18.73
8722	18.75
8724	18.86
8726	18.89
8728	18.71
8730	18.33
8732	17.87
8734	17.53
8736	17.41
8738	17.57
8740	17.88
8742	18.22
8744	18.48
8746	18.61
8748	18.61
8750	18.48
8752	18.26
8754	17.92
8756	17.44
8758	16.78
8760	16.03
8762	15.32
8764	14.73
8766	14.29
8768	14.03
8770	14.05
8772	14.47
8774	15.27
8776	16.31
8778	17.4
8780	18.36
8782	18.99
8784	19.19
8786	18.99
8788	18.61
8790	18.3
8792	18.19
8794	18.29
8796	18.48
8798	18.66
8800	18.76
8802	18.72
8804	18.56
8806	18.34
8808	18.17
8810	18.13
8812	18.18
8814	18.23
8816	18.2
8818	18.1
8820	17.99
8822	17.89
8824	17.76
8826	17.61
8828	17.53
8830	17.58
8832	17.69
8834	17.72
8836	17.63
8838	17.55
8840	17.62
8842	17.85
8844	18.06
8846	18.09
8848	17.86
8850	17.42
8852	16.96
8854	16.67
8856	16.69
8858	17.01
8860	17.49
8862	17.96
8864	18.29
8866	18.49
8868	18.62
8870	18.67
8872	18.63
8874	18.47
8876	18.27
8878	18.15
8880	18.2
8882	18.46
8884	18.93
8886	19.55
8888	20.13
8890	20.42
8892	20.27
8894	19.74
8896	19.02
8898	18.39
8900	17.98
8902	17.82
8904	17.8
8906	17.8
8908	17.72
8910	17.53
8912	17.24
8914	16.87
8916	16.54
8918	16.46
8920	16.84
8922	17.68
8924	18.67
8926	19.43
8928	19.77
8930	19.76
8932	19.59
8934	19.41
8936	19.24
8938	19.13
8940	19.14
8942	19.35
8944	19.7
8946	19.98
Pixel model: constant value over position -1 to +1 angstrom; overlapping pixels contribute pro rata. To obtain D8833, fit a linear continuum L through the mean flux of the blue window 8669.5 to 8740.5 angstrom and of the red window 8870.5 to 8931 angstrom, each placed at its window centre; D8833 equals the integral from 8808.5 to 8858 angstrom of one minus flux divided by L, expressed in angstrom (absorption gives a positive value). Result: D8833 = 1.96 angstrom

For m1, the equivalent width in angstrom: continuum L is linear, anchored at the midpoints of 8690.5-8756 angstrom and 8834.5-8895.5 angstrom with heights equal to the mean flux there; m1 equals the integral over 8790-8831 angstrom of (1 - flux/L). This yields 0.4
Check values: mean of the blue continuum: 18.5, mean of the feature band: 18.2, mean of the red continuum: 18.3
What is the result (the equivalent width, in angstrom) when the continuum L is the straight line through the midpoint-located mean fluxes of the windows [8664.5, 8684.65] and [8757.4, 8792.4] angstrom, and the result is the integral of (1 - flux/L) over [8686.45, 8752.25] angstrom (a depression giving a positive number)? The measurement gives -4.0 angstrom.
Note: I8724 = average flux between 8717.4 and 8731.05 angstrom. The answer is 18.7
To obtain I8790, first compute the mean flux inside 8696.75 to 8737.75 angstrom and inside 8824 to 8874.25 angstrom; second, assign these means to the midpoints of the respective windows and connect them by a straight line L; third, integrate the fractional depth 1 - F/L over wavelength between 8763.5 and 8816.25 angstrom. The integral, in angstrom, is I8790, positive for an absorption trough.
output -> 1.8 angstrom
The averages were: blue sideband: 18.6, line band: 17.5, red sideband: 17.8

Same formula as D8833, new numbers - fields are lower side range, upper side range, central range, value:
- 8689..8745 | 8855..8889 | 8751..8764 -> 1.2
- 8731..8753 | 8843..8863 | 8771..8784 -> 0.6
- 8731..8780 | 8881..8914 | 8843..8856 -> 0.4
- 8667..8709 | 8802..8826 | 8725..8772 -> 3.0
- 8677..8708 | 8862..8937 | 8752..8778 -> 3.9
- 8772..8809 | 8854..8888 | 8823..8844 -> 0.6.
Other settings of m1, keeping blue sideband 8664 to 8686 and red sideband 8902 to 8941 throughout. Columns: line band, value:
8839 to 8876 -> 0.8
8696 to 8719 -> -0.7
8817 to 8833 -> 0.4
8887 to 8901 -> -0.9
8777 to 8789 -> -0.2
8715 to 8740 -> -0.2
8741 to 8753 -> -0.2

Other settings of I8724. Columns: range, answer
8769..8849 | 17.8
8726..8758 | 18.1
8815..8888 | 18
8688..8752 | 18.5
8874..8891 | 19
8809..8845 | 17.9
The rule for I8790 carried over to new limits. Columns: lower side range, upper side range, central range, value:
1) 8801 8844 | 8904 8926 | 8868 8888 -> -1.2 angstrom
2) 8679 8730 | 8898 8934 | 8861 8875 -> -0.2 angstrom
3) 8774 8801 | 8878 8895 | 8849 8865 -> 1.5 angstrom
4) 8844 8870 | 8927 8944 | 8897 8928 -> 2.0 angstrom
